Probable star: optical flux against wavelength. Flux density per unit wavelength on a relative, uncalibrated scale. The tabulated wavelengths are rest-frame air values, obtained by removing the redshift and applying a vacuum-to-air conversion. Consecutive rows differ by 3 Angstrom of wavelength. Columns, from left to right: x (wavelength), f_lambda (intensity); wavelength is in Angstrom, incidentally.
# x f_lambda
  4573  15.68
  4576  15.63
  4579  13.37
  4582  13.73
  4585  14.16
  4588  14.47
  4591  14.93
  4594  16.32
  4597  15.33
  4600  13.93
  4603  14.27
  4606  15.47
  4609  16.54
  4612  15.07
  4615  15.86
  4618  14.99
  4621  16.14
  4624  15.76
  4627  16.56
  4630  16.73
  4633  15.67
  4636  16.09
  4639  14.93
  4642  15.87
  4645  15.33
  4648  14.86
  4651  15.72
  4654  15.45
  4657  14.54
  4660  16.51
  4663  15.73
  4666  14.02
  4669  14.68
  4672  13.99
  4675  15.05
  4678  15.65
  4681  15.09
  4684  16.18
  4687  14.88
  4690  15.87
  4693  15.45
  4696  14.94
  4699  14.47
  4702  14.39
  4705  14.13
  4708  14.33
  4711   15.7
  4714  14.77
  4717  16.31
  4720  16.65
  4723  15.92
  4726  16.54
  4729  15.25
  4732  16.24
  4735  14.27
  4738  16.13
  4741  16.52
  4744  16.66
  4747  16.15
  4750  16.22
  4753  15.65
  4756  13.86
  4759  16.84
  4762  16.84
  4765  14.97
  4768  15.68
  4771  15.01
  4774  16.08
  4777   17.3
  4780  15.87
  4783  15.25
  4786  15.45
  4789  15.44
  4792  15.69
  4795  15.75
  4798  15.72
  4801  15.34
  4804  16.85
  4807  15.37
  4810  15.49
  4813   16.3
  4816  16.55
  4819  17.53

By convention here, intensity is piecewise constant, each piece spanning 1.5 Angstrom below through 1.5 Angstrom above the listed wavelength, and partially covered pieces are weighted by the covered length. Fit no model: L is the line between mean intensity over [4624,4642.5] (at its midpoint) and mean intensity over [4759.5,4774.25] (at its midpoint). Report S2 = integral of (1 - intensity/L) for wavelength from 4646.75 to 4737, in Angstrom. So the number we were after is 3.50 Angstrom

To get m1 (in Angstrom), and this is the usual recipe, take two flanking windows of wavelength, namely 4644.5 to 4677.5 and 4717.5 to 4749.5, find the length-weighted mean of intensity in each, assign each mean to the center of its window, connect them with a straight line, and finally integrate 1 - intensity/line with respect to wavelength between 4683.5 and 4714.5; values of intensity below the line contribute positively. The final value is 1.21 Angstrom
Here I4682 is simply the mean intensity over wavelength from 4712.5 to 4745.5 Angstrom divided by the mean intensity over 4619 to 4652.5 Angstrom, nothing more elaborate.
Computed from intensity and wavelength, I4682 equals 1.01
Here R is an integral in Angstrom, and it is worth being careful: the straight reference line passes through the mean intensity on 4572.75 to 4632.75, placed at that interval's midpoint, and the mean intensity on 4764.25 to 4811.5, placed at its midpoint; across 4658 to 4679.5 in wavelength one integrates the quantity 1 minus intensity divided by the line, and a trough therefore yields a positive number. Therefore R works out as 0.5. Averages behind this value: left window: 15.2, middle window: 15.1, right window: 15.7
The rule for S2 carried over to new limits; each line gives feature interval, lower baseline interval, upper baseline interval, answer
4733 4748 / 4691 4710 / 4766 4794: -0.7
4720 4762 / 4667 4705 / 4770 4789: -1.2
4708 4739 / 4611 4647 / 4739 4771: 0.3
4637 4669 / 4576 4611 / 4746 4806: -0.3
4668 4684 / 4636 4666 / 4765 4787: 0.5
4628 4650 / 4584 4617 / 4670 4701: -0.8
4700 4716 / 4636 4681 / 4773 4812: 0.7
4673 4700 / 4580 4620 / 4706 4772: 0.3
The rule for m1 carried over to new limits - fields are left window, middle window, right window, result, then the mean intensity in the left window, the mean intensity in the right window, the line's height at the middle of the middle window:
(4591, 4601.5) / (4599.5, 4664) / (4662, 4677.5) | -2.7 Angstrom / 15.2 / 14.7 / 14.9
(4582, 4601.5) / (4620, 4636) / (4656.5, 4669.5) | -1.3 Angstrom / 14.8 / 15.2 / 15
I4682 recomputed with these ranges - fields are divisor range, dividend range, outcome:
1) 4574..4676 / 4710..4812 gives 1.04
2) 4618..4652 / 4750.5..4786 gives 1.00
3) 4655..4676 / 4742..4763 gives 1.07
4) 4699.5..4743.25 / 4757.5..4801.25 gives 1.02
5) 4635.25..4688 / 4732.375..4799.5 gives 1.04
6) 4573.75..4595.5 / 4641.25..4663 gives 1.05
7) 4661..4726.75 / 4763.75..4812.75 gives 1.03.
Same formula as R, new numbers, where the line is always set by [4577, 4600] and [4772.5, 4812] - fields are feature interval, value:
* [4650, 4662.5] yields -0.47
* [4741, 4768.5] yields -0.57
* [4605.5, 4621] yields -0.95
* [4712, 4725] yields -0.47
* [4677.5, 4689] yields -0.22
